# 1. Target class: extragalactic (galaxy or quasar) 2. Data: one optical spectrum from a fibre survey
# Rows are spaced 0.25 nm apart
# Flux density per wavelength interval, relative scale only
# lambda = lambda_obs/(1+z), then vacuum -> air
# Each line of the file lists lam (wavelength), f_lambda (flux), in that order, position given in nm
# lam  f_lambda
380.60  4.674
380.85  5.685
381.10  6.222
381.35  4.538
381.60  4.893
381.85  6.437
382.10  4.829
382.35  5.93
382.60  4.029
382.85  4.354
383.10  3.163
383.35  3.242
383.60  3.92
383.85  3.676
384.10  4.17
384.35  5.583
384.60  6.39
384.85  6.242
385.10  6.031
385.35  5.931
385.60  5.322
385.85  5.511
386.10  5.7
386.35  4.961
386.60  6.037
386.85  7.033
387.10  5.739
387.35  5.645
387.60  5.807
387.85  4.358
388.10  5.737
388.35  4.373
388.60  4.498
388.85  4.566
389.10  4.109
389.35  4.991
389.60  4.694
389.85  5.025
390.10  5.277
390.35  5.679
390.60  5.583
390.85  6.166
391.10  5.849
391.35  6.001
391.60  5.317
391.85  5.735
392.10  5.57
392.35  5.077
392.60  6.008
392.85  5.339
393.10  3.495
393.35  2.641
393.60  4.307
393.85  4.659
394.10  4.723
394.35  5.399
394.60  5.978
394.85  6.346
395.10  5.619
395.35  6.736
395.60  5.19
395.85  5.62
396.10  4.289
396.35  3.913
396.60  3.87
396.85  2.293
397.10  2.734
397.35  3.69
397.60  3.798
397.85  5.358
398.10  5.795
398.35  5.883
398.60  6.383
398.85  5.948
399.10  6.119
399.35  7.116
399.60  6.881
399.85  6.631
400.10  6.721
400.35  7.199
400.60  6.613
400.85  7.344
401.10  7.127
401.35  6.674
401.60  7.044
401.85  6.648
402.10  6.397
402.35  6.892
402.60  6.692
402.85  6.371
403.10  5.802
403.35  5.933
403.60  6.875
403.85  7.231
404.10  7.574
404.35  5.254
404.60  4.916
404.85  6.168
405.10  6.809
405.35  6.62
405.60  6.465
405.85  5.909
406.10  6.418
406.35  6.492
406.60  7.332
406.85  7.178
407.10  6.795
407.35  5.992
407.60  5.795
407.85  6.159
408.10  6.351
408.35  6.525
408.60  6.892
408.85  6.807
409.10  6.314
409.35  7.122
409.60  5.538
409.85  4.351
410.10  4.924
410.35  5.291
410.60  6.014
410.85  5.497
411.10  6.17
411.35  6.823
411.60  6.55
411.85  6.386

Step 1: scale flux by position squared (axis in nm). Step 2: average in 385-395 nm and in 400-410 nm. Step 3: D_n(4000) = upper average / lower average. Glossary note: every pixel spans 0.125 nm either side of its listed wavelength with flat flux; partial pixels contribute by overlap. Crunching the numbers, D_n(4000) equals 1.32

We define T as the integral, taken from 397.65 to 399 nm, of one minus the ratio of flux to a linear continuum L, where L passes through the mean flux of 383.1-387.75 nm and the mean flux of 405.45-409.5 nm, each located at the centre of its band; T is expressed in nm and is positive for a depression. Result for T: 0.06 nm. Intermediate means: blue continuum 5.32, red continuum 6.53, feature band 5.76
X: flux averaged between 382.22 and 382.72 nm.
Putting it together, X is 4.99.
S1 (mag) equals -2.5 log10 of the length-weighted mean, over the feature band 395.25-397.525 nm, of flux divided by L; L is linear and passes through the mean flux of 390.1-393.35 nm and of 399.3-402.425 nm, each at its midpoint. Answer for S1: 0.40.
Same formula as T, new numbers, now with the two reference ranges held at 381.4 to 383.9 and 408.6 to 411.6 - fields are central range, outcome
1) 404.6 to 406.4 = -0.19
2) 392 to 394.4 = 0.17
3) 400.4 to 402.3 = -0.47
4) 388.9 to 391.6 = -0.23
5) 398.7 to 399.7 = -0.21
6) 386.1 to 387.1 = -0.27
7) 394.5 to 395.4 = -0.17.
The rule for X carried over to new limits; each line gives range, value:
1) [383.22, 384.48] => 4.12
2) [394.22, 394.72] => 5.68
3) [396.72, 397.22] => 2.52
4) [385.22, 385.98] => 5.59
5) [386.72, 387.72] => 6.06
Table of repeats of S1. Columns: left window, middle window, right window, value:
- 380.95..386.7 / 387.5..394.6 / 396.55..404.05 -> 0.09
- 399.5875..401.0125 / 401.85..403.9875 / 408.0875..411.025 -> 0.02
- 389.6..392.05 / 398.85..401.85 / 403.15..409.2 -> -0.12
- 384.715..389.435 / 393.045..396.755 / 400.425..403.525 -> 0.24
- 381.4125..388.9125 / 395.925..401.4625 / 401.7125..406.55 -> 0.09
